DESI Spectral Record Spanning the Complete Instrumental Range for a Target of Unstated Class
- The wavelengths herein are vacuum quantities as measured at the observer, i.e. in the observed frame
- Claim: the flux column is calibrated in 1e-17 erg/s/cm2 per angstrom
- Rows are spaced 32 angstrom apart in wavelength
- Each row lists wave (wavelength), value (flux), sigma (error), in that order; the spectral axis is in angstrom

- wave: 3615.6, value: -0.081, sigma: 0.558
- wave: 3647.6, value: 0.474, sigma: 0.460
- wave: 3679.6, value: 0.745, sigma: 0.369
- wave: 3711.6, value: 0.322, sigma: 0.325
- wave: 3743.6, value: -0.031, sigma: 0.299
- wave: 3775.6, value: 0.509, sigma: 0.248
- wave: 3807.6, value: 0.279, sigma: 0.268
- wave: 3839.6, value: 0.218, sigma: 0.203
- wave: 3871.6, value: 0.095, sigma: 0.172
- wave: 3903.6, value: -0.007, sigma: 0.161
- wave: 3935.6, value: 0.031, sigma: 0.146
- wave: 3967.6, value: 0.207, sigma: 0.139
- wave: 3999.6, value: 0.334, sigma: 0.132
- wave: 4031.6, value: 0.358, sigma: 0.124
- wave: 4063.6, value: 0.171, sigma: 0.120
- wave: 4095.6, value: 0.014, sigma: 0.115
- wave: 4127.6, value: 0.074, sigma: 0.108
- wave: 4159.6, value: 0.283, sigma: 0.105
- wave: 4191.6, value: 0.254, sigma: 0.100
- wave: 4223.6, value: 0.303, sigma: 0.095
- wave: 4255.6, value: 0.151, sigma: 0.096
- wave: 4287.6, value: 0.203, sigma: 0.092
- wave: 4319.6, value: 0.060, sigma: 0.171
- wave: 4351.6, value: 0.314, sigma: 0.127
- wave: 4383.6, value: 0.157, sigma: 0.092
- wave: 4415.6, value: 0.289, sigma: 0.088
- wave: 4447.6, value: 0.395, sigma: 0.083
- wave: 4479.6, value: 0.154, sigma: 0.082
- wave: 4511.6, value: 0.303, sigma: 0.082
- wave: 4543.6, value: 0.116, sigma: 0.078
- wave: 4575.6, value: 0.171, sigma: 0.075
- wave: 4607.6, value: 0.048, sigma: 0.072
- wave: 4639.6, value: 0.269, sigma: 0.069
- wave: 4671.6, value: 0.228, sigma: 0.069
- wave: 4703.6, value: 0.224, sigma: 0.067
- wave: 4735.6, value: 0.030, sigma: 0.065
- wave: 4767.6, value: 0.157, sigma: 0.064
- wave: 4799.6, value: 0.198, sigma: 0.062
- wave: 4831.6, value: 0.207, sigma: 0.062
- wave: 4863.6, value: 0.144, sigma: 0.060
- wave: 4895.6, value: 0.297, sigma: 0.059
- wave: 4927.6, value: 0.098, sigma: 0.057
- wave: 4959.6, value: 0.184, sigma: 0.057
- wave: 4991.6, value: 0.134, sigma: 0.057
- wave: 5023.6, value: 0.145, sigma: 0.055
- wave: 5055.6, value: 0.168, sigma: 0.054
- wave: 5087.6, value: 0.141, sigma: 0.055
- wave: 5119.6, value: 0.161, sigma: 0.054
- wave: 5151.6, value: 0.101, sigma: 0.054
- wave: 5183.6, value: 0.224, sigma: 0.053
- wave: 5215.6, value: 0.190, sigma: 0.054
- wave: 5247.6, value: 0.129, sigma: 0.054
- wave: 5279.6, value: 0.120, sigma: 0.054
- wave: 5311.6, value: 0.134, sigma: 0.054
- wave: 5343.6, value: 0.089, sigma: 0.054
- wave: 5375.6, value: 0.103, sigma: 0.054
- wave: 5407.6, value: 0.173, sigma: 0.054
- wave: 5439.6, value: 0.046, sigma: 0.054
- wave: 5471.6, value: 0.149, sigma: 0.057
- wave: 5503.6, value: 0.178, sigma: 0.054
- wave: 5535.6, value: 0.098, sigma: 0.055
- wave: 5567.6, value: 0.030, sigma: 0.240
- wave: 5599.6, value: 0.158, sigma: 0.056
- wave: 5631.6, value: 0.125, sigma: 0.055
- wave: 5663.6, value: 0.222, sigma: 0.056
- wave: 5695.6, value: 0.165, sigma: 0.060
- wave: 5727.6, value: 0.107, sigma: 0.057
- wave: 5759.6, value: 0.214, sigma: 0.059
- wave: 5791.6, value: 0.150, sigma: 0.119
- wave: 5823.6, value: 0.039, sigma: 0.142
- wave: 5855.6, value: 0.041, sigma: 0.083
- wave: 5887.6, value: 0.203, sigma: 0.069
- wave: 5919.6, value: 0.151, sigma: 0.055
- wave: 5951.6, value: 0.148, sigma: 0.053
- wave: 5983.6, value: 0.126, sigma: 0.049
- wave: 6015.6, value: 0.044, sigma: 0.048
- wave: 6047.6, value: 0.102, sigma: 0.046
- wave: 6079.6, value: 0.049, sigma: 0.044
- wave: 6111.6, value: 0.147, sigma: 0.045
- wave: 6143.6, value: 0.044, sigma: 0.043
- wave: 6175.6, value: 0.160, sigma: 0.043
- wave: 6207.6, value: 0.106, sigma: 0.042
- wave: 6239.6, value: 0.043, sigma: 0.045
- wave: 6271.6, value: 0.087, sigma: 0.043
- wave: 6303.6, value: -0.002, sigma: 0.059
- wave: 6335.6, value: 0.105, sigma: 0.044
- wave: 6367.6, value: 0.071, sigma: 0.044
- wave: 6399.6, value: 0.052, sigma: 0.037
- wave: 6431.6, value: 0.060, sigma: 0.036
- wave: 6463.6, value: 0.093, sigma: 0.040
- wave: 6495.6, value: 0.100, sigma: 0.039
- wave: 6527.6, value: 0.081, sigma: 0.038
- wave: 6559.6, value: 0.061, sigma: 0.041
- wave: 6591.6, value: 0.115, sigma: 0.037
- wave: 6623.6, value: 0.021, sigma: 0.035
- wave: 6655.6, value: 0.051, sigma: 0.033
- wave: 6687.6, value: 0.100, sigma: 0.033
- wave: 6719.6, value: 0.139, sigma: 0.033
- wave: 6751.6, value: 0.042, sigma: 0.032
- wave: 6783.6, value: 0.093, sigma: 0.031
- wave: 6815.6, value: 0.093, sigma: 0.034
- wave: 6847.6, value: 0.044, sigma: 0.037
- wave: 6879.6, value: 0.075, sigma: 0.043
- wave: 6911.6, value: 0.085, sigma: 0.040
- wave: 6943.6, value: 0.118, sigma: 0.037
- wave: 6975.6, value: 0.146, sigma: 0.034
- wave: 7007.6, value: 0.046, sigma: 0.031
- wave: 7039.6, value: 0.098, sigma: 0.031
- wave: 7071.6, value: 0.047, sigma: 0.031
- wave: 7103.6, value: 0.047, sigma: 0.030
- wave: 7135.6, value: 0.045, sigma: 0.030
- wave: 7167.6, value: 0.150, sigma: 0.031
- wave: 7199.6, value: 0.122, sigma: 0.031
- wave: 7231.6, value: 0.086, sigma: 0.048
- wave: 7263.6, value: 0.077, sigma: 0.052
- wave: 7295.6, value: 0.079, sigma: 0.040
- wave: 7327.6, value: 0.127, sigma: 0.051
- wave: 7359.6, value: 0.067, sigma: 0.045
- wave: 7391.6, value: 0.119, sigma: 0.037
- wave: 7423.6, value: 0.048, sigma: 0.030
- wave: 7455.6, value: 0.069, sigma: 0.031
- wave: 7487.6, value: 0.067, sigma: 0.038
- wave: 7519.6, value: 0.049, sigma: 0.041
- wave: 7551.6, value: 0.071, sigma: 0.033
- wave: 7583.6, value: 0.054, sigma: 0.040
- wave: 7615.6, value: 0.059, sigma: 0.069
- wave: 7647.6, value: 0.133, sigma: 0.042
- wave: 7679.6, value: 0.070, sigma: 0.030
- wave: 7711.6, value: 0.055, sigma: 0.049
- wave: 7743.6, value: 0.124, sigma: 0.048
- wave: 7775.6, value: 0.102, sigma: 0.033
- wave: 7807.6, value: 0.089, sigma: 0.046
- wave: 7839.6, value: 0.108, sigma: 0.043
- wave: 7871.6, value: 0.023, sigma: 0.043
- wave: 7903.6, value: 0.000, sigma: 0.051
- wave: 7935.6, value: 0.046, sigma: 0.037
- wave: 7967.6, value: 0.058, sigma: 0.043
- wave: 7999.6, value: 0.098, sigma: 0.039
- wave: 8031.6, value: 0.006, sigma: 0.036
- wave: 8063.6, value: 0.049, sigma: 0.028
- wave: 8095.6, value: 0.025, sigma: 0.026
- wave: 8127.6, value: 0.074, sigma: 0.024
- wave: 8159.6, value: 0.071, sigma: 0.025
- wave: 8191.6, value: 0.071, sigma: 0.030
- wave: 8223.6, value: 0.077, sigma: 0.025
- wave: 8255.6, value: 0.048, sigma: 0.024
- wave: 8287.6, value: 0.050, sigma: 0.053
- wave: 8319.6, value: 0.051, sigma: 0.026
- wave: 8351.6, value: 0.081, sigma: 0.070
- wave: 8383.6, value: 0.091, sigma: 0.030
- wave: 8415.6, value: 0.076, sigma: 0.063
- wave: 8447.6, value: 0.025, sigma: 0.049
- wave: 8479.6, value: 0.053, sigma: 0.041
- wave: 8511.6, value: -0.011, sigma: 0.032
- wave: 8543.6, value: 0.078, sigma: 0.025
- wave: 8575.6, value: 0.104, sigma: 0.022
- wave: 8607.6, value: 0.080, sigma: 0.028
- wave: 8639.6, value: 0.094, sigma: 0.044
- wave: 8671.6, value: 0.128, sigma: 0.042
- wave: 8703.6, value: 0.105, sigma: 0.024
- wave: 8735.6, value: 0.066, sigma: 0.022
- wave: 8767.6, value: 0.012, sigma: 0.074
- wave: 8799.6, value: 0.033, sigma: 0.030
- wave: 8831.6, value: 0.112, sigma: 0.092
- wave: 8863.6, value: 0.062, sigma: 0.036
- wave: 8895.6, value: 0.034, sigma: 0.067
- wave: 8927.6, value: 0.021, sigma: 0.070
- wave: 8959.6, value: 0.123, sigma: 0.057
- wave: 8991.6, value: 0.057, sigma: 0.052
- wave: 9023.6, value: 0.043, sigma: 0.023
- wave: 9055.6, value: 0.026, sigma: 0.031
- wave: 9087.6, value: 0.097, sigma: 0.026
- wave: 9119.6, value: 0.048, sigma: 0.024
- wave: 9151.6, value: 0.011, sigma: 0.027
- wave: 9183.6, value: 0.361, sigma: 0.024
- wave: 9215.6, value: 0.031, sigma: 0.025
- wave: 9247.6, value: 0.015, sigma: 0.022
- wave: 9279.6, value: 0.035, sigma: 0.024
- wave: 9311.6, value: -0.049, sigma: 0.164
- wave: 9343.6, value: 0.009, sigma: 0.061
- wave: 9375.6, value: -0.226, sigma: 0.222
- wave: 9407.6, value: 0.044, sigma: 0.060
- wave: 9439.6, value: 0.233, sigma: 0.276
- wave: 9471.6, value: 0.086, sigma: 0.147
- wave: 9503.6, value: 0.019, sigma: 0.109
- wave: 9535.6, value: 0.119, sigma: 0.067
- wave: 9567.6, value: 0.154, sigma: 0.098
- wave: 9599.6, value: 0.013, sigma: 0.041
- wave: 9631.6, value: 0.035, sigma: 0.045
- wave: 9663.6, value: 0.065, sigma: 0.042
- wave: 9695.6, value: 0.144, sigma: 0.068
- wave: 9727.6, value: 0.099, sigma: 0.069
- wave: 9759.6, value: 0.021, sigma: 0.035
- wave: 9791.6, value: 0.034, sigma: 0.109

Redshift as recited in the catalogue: 1.463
